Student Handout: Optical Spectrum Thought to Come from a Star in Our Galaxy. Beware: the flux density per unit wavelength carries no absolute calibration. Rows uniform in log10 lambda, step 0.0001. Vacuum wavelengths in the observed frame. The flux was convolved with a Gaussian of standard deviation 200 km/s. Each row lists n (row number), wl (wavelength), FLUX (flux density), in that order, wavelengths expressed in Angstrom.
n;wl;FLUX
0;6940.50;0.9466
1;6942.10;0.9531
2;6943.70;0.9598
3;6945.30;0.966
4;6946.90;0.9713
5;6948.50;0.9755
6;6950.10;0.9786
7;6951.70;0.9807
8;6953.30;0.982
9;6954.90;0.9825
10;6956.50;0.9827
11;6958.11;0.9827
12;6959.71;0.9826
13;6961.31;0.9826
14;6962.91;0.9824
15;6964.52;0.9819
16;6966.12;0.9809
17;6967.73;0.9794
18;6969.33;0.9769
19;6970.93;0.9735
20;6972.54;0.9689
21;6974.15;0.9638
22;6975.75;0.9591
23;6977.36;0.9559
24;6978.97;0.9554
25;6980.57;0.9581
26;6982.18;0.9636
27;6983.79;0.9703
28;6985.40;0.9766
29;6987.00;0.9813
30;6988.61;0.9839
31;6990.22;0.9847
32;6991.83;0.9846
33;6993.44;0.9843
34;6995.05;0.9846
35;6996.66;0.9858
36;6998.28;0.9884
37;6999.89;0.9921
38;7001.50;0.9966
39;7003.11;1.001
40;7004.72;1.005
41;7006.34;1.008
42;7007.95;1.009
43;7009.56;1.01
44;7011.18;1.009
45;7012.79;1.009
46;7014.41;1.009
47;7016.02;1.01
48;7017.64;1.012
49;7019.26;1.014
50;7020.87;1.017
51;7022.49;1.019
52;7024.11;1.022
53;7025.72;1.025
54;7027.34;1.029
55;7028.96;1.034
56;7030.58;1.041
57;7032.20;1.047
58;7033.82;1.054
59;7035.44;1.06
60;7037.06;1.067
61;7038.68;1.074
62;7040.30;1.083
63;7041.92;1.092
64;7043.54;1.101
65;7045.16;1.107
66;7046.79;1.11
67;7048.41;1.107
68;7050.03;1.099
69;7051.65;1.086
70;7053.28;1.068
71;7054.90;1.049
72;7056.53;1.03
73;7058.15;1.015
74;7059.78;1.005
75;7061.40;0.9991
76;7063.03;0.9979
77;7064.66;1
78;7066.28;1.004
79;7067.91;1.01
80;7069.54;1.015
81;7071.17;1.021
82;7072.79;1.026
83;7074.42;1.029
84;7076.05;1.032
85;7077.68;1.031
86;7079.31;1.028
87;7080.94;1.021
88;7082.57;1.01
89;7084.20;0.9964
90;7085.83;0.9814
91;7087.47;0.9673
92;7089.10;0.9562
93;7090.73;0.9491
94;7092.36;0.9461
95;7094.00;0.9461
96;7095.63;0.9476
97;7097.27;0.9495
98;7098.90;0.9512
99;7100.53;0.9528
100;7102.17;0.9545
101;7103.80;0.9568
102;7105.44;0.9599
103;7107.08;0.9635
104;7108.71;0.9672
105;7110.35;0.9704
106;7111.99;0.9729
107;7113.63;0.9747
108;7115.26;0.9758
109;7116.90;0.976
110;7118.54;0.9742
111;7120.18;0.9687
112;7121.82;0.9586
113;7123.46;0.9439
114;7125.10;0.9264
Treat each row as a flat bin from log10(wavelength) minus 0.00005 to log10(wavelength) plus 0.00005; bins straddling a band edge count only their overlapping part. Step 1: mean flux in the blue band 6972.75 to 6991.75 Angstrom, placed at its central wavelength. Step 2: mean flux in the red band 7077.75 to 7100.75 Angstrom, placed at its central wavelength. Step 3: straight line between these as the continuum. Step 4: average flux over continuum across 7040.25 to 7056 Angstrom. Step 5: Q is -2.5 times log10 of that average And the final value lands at -0.12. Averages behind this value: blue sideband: 0.969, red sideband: 0.974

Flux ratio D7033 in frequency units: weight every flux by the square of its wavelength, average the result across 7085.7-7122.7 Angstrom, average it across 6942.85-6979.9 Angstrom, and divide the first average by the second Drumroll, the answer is 1.0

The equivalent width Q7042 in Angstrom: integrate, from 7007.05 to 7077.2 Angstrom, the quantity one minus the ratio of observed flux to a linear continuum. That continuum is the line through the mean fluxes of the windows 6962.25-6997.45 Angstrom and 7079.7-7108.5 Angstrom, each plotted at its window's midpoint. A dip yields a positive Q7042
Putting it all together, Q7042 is -5.0 Angstrom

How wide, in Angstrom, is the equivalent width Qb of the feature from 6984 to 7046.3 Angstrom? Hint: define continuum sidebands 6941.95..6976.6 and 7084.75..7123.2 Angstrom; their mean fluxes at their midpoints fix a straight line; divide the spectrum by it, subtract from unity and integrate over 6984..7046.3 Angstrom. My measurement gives -3.3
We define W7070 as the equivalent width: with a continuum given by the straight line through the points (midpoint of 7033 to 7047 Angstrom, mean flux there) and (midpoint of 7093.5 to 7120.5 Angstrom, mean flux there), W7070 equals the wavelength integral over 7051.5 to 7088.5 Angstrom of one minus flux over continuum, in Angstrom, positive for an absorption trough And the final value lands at 0.42 Angstrom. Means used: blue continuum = 1.08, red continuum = 0.963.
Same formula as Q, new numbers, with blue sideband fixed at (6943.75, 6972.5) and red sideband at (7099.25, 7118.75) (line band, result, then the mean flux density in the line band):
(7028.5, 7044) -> -0.100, 1.07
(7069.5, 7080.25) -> -0.063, 1.03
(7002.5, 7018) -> -0.037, 1.01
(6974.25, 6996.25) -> 0.004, 0.973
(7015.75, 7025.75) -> -0.048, 1.02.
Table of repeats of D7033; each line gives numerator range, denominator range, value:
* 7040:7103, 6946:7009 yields 1.06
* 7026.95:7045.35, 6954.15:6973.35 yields 1.11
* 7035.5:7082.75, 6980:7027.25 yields 1.07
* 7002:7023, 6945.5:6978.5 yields 1.05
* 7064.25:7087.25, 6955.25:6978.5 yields 1.07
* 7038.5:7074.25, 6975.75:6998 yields 1.10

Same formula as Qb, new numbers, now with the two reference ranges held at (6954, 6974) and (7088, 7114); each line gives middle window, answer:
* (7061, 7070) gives -0.39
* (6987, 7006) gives -0.32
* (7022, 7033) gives -0.71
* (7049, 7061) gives -1.06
